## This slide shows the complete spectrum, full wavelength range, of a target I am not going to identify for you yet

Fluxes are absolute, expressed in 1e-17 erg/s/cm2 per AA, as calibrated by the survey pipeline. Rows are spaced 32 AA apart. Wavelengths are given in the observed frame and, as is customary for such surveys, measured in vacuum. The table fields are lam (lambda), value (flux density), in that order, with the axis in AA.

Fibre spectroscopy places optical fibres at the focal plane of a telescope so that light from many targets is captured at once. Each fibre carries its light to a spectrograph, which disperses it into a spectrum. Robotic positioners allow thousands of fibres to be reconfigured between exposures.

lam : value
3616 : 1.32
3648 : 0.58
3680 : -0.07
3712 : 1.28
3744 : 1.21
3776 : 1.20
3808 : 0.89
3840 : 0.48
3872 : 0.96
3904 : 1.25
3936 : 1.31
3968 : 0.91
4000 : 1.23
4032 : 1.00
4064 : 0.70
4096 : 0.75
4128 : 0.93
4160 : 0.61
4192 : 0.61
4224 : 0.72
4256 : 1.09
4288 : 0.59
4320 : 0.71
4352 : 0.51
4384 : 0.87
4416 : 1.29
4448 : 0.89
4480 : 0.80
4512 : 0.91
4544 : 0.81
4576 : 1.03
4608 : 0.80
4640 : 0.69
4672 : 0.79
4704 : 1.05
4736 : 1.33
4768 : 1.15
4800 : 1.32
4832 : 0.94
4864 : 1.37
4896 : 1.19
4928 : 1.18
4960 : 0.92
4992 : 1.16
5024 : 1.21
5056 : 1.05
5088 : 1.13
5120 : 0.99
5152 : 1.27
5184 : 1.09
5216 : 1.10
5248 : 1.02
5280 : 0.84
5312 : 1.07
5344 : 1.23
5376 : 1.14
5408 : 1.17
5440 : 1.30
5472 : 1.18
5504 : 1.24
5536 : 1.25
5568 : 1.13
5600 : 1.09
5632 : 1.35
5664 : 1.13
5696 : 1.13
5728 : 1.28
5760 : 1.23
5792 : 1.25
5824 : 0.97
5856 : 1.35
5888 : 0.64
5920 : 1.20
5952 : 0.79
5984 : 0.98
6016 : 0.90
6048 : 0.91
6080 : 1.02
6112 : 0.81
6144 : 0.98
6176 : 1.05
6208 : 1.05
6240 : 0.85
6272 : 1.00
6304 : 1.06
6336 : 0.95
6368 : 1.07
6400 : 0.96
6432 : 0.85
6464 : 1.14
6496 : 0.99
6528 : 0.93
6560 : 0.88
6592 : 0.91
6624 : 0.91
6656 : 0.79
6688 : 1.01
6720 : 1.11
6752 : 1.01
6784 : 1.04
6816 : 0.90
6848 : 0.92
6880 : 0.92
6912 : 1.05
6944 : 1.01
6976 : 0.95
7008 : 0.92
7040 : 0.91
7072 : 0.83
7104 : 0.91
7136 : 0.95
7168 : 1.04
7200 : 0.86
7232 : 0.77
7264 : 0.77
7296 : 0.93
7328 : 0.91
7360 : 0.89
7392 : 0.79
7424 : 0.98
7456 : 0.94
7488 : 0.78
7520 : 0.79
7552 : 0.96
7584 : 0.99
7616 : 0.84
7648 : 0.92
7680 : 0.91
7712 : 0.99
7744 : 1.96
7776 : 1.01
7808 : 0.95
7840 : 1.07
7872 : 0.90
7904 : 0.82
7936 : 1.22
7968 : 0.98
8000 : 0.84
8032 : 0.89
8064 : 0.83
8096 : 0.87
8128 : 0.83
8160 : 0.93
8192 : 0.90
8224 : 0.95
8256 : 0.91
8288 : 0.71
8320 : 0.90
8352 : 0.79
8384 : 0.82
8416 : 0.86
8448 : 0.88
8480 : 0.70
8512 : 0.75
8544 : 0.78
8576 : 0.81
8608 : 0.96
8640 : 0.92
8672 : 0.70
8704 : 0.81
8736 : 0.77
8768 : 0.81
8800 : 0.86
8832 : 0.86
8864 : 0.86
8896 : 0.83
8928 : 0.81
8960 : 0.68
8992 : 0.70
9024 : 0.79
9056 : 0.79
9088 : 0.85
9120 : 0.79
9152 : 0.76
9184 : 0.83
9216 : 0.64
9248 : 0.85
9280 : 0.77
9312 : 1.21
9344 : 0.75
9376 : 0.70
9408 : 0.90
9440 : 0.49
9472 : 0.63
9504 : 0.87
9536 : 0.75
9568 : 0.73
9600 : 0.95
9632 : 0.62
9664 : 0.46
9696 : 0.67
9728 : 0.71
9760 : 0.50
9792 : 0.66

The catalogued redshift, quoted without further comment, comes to 0.18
